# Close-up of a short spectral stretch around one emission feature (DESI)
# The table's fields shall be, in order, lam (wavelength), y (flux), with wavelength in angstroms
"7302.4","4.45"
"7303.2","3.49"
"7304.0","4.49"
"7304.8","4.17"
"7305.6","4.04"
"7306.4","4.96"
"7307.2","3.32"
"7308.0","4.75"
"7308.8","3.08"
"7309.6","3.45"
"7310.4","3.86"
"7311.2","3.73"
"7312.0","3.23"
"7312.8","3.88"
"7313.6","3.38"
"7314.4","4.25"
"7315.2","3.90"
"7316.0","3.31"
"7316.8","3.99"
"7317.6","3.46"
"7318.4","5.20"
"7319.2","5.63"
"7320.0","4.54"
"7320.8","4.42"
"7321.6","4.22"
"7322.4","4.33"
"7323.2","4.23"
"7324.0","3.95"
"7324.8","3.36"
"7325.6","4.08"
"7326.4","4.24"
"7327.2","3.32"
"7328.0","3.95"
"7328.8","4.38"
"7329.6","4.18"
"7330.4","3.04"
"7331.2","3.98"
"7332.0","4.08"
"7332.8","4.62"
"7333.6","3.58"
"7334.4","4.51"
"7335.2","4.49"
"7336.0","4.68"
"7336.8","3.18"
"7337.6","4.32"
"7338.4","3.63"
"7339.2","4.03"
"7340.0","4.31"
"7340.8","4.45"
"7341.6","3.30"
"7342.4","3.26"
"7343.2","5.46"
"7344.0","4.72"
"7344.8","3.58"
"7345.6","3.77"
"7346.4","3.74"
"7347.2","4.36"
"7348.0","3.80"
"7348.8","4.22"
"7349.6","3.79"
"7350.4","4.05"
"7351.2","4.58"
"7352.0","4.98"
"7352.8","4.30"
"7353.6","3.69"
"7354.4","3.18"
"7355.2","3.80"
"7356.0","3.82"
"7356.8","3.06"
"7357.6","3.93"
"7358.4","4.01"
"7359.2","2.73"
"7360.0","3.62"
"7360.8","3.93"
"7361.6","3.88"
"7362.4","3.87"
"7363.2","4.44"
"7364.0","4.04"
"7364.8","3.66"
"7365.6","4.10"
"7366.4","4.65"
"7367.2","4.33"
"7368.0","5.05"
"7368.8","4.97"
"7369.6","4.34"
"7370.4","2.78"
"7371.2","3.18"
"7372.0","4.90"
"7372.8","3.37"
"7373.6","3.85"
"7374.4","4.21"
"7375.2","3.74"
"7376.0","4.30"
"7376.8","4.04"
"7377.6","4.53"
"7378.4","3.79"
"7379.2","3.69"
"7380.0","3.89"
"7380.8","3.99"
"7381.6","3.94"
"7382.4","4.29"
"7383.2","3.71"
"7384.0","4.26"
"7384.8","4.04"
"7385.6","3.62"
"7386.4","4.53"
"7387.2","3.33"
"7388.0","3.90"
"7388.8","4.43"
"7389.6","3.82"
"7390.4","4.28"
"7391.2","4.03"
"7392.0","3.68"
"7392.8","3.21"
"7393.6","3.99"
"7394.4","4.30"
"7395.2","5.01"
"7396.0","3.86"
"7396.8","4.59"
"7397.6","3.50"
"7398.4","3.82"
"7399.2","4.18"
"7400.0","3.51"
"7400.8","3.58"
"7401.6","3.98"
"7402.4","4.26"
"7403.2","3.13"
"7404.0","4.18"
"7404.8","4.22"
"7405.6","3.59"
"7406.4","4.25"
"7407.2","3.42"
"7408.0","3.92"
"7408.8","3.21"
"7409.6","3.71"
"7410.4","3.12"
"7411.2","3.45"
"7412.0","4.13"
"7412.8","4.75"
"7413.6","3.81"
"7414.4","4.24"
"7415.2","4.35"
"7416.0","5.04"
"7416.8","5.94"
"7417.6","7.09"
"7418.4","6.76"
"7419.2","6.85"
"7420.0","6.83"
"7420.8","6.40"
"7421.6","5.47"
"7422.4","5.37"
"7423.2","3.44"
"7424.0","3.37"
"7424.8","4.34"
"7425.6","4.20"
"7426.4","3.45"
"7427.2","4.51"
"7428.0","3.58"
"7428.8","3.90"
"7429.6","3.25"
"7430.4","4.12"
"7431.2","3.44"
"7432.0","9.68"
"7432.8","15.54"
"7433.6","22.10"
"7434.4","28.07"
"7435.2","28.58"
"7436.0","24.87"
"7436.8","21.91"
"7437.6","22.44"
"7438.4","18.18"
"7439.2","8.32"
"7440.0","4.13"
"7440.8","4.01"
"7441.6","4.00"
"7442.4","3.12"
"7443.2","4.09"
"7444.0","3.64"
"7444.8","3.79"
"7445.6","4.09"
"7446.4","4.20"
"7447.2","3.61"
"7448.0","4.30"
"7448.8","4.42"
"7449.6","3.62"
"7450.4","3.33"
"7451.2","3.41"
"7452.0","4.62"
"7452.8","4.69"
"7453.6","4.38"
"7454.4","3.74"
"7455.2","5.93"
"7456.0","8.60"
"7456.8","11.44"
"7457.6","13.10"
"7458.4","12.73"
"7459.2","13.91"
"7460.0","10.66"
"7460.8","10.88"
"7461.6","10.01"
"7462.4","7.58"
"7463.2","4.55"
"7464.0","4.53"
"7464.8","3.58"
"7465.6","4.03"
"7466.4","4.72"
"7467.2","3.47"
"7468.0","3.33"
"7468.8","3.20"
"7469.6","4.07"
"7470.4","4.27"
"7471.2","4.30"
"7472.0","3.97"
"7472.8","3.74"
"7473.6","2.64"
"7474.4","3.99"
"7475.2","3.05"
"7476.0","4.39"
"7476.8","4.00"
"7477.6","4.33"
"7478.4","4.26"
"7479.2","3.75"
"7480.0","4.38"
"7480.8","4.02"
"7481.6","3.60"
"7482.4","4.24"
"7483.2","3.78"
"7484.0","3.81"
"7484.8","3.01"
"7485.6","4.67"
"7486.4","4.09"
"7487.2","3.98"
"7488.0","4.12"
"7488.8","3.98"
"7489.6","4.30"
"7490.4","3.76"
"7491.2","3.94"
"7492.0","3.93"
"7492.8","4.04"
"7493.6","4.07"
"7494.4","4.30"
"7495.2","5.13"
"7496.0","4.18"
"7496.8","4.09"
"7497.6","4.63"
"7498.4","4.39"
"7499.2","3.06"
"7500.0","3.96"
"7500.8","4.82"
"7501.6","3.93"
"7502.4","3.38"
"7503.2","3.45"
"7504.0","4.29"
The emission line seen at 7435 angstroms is Halpha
